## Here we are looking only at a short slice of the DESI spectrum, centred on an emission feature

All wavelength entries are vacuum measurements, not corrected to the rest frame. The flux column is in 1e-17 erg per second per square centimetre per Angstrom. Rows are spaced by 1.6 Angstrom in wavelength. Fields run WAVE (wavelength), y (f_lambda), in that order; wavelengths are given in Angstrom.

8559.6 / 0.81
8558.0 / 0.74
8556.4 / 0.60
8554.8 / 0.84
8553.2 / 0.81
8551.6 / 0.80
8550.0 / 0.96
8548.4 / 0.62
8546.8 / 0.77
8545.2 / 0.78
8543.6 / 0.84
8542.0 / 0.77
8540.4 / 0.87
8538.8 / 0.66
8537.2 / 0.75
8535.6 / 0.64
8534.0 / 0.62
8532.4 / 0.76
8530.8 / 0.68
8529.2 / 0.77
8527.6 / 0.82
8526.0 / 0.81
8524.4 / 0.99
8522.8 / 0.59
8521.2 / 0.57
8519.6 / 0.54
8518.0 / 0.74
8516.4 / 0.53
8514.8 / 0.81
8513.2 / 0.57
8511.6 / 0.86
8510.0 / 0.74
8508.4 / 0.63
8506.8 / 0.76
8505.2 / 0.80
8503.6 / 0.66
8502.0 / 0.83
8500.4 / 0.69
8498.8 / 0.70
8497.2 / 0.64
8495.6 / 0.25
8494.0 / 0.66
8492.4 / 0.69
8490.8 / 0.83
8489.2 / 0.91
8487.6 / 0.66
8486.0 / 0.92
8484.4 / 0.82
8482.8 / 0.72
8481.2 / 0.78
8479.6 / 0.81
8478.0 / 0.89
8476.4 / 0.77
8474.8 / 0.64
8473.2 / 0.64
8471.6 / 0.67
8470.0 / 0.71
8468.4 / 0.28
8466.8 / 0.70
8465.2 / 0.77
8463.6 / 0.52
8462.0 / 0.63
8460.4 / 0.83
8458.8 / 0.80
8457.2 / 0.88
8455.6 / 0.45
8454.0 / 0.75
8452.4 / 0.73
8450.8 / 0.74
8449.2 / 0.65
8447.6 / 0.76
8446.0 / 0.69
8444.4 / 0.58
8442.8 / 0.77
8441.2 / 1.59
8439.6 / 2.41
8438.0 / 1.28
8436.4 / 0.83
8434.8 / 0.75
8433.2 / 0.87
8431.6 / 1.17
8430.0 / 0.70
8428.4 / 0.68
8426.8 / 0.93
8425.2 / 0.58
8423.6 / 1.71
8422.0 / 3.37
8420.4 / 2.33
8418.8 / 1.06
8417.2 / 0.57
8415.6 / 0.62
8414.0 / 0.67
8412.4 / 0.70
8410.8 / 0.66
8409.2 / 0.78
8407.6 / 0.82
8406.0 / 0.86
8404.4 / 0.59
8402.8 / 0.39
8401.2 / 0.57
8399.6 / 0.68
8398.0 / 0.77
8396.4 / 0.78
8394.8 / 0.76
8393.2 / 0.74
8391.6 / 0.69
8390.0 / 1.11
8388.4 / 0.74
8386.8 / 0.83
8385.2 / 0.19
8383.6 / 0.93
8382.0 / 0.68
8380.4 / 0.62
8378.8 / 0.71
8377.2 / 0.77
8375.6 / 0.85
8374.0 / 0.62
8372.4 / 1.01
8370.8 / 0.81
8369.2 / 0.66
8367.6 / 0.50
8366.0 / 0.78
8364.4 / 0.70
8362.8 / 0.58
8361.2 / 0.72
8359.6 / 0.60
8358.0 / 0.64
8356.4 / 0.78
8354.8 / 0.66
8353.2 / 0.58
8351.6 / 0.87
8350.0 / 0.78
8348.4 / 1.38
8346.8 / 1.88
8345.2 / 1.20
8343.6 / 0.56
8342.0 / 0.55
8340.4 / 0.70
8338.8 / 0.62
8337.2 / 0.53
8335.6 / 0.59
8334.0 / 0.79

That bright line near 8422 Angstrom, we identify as [S II] 6716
